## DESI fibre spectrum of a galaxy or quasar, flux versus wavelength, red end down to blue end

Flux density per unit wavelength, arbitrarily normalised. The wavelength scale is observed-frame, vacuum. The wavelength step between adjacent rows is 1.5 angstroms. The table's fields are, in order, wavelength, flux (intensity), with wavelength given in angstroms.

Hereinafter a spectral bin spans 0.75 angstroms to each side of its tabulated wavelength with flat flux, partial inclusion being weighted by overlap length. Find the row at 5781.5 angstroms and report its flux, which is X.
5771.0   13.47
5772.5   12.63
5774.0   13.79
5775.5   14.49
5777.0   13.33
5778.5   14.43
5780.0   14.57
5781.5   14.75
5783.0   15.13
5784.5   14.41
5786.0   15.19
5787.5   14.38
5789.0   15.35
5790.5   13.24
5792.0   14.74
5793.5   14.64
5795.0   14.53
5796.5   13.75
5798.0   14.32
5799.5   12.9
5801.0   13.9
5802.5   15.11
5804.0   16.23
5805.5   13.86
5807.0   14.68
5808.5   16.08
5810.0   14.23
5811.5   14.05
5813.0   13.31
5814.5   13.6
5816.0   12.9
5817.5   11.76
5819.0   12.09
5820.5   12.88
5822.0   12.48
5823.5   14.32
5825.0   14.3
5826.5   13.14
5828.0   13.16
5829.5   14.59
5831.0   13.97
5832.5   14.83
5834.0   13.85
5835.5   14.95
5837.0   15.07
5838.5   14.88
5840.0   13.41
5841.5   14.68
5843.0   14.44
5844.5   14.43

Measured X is 14.75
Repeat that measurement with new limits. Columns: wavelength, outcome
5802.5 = 15.11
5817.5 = 11.76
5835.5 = 14.95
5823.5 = 14.32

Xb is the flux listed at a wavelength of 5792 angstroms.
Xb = 14.74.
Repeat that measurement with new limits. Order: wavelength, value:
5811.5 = 14.05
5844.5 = 14.43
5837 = 15.07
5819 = 12.09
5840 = 13.41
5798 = 14.32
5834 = 13.85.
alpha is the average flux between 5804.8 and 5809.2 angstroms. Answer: 14.9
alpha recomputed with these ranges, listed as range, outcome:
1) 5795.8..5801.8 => 13.7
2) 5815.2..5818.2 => 12.4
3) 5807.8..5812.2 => 14.8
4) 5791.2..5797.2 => 14.4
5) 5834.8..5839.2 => 15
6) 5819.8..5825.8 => 13.5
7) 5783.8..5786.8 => 14.8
